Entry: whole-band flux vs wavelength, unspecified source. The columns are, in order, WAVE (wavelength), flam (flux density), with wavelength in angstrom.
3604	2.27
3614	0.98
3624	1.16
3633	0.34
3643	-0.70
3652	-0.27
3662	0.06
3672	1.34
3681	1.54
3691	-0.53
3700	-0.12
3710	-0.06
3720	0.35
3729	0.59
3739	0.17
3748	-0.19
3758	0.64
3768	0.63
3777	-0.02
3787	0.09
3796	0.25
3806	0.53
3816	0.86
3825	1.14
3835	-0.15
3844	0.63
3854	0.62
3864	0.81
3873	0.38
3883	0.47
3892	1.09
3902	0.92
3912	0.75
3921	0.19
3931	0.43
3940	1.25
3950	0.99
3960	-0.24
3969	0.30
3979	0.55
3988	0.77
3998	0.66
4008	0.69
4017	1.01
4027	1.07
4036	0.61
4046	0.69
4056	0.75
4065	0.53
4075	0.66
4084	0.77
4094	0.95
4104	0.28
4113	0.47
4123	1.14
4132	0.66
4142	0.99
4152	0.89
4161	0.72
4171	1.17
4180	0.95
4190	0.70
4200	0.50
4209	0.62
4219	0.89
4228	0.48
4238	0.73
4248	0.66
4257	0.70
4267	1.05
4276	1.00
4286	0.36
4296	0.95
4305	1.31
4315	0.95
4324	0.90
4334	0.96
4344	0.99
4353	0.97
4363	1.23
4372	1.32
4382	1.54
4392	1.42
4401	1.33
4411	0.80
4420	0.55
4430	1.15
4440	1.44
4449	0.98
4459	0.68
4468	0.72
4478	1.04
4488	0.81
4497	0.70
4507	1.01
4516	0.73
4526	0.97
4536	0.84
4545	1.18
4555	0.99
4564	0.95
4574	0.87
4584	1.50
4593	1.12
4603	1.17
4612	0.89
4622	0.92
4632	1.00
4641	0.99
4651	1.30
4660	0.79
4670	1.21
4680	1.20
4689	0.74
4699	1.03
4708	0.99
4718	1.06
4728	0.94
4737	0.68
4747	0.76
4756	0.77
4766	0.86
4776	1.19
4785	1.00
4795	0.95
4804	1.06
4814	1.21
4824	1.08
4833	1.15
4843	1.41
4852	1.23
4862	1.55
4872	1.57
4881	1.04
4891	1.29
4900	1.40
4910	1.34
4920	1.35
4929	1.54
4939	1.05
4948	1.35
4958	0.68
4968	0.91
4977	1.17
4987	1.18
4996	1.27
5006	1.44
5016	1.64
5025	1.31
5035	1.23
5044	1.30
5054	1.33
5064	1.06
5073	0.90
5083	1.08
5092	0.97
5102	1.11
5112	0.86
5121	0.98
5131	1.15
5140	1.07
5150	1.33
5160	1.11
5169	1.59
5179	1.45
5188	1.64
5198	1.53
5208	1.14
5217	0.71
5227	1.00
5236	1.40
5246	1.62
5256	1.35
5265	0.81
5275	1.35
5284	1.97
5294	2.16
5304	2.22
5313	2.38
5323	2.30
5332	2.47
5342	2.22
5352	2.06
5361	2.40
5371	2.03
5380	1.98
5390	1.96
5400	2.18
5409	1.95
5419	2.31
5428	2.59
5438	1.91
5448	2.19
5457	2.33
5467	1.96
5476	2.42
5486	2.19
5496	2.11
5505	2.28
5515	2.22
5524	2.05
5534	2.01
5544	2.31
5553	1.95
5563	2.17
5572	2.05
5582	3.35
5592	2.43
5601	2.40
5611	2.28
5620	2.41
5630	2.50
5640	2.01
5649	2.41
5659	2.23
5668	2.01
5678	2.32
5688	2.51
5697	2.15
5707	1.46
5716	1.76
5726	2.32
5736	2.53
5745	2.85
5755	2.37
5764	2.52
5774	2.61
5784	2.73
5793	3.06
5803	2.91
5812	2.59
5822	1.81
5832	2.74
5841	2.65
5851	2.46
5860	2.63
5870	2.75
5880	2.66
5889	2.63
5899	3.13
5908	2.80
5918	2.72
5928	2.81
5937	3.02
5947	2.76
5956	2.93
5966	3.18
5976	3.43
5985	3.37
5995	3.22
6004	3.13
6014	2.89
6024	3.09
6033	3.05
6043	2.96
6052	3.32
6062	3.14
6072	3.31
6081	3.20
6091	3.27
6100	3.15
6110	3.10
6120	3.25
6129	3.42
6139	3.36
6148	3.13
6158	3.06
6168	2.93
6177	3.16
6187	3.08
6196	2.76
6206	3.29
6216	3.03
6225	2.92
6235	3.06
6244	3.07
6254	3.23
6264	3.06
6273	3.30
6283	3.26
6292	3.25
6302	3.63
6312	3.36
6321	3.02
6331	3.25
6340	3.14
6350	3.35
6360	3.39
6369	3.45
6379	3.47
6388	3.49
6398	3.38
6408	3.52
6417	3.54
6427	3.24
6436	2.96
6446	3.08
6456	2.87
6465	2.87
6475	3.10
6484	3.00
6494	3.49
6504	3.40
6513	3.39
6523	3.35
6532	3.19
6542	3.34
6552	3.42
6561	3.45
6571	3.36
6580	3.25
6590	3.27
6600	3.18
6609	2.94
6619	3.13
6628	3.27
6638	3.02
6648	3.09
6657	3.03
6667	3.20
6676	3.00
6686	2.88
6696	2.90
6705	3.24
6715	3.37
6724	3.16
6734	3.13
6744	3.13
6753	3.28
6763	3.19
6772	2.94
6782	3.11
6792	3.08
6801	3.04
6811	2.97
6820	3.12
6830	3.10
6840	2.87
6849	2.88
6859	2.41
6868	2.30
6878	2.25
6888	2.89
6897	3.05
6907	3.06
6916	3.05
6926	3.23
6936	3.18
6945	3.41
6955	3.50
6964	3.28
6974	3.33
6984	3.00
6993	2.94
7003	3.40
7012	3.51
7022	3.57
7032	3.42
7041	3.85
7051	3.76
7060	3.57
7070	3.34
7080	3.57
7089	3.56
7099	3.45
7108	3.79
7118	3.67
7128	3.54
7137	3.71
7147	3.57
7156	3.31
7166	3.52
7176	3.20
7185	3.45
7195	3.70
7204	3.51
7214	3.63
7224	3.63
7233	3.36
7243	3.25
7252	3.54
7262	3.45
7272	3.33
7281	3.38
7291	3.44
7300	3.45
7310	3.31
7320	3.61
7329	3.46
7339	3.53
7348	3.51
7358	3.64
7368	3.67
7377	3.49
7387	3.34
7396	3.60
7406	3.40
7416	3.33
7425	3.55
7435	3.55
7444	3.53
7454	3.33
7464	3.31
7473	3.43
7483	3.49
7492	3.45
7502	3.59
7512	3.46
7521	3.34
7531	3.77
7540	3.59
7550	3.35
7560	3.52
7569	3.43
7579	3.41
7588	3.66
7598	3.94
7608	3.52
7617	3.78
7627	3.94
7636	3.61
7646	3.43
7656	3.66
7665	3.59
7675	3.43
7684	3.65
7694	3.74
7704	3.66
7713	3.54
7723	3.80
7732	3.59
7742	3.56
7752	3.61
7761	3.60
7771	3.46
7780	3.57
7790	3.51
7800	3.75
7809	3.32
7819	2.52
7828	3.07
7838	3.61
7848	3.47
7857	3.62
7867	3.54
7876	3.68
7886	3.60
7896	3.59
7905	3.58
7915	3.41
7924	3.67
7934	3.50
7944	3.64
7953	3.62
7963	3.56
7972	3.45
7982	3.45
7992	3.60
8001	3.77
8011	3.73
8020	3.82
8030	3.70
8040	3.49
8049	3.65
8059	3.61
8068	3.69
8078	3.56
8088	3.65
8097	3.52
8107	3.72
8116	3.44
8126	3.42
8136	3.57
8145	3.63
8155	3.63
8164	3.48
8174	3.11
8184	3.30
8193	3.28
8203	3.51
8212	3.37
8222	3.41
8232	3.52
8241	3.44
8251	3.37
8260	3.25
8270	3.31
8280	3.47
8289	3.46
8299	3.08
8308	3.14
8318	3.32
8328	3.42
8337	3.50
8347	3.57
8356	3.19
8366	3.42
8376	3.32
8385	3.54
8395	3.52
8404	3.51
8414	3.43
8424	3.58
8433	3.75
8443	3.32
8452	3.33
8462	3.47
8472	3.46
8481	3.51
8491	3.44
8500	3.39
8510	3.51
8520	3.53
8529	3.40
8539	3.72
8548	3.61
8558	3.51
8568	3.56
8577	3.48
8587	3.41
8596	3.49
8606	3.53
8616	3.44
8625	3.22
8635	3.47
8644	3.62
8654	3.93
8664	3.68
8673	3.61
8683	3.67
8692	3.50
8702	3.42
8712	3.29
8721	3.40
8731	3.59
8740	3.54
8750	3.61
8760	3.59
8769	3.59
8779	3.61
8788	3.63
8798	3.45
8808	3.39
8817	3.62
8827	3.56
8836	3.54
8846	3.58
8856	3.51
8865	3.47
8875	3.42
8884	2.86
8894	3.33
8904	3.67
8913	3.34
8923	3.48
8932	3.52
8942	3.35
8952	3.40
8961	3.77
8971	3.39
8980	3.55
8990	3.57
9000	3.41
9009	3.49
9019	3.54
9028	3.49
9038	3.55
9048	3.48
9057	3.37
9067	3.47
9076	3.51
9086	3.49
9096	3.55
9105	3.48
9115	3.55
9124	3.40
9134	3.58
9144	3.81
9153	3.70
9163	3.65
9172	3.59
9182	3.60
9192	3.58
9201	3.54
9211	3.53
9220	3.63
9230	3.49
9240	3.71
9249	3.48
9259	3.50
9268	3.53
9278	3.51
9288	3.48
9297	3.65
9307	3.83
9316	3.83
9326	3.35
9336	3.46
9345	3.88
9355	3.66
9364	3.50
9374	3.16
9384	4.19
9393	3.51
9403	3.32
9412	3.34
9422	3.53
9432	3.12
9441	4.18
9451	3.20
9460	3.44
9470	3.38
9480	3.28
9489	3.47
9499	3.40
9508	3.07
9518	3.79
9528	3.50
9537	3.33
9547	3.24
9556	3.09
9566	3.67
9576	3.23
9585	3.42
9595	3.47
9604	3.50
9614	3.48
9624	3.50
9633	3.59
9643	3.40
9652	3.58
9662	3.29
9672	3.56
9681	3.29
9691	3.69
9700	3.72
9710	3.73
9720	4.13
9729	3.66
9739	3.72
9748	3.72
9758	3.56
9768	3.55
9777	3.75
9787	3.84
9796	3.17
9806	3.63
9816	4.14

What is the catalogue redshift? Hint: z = 0.327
